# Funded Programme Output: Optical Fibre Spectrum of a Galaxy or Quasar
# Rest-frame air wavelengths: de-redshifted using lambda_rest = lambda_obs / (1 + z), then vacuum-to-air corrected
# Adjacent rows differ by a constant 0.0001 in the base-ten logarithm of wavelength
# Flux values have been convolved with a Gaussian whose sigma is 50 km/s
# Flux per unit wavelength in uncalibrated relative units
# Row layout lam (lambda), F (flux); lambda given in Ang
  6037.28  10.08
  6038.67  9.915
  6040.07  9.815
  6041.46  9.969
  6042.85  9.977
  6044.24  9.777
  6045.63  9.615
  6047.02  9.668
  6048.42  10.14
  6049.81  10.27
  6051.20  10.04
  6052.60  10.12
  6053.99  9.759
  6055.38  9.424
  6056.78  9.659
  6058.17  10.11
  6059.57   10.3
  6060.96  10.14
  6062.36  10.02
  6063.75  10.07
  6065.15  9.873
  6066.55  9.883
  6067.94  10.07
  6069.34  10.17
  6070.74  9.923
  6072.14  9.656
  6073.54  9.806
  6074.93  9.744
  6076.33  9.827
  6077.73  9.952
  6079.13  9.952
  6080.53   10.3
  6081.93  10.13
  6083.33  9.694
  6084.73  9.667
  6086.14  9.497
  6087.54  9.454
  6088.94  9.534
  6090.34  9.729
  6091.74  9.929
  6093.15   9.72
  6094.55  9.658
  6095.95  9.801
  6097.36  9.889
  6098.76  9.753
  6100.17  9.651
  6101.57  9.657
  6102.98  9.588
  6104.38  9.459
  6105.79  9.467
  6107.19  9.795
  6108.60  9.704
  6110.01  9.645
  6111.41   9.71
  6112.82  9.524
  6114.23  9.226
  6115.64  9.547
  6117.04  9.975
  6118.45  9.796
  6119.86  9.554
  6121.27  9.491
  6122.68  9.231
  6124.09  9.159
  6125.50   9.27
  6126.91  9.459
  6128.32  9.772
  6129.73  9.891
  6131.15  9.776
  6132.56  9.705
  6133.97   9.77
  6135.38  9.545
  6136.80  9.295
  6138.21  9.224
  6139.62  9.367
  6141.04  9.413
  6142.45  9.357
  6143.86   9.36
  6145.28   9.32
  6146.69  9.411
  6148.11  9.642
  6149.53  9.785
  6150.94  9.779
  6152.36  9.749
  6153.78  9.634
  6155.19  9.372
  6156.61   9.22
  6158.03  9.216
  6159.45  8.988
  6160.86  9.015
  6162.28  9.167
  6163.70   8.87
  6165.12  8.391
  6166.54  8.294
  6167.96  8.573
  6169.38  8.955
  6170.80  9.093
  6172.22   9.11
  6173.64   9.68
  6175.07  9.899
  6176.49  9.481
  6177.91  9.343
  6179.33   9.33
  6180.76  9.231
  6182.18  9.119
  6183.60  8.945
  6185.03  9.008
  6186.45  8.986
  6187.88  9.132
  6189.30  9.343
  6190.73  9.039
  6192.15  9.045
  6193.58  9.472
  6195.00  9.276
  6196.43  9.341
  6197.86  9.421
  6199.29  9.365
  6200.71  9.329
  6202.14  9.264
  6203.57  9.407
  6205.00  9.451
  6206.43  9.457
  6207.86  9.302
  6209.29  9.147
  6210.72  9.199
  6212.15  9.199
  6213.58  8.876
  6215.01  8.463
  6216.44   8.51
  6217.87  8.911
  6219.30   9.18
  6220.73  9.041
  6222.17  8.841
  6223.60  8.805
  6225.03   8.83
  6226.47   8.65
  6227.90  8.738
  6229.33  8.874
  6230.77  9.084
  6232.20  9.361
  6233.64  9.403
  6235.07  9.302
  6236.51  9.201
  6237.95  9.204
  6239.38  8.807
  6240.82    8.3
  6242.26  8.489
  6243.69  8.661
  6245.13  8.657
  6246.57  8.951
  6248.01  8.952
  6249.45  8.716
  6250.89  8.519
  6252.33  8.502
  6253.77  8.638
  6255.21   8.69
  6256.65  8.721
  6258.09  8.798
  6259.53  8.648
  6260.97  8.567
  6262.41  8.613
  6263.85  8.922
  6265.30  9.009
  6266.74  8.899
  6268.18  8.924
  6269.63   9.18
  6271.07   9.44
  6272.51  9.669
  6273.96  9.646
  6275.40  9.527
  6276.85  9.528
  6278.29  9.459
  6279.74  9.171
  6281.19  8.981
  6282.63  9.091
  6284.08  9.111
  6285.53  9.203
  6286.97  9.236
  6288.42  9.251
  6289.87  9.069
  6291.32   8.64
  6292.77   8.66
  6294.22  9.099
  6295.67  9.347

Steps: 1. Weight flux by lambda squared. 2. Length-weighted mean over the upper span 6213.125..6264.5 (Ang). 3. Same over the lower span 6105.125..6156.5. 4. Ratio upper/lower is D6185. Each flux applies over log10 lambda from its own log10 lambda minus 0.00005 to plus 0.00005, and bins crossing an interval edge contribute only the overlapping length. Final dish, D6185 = 1.0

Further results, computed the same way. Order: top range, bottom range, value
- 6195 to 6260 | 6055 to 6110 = 0.96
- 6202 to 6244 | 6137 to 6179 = 0.99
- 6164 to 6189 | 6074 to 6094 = 0.96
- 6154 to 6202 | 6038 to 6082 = 0.96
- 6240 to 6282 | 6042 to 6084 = 0.96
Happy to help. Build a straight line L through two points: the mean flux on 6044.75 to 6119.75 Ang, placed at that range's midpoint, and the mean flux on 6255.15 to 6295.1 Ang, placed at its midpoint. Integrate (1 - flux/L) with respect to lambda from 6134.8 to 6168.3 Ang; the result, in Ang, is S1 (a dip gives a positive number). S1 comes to 1.0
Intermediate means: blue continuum 9.8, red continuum 9.07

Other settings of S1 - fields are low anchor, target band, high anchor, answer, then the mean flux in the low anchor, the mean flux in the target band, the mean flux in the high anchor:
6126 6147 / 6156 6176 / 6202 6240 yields 0.67 Ang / 9.51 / 9.04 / 9.05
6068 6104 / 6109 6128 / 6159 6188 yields 0.02 Ang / 9.79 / 9.52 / 9.08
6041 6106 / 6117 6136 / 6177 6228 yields -0.08 Ang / 9.84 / 9.59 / 9.12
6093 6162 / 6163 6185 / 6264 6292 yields 0.81 Ang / 9.53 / 9.08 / 9.21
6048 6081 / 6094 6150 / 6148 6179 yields -0.15 Ang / 9.97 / 9.56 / 9.23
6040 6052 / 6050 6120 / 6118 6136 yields -0.30 Ang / 9.93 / 9.8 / 9.57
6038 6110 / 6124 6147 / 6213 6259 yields -0.08 Ang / 9.83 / 9.49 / 8.83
